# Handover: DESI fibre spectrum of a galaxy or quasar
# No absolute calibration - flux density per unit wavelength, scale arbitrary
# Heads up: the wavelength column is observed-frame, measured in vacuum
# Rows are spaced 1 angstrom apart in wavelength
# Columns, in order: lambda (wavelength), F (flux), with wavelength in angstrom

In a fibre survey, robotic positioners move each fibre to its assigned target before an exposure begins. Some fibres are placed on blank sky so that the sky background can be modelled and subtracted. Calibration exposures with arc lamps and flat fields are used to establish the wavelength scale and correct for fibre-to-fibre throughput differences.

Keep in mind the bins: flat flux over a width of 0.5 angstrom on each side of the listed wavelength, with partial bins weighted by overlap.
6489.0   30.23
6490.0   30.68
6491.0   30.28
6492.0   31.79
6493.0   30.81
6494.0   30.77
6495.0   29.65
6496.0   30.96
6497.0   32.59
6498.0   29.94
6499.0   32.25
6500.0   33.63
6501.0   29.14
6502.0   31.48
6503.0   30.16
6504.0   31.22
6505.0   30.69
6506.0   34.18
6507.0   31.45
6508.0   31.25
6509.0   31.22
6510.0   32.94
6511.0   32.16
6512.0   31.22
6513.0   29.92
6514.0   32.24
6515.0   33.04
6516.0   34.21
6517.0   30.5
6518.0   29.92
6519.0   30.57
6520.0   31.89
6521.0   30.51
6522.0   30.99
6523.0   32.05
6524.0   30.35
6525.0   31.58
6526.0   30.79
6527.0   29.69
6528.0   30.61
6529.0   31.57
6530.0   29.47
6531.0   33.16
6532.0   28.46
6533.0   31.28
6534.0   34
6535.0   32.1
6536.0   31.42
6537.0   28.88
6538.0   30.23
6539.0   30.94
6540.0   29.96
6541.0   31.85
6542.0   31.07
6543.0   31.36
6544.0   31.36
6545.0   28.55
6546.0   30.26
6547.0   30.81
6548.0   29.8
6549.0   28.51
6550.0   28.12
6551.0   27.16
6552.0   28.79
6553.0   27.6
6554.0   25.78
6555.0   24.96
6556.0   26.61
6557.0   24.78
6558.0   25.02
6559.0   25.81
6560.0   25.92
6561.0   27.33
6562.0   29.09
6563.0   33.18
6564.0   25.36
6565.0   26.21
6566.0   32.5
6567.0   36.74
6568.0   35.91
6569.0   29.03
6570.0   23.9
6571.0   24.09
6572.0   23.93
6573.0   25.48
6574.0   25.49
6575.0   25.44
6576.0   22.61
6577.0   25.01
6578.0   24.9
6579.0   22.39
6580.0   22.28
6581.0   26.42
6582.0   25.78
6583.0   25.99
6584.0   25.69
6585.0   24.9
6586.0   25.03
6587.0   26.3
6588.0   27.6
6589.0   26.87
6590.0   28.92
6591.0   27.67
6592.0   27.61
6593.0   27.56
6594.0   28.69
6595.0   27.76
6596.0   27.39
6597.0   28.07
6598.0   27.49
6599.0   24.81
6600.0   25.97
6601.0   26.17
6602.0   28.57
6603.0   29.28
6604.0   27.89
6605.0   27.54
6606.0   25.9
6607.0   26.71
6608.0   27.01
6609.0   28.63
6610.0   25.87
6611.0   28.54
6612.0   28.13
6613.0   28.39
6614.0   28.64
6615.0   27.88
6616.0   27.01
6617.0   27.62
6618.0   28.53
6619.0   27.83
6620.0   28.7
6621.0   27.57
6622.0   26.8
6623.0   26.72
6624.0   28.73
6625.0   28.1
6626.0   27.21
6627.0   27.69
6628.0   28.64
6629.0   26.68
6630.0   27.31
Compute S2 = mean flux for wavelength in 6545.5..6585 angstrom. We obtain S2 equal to 27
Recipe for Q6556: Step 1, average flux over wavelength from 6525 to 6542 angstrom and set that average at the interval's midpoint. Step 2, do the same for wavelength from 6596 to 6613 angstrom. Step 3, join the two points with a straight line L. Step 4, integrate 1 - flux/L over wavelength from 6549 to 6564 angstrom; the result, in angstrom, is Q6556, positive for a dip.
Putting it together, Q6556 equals 1.3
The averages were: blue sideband 30.9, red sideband 27.3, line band 27.1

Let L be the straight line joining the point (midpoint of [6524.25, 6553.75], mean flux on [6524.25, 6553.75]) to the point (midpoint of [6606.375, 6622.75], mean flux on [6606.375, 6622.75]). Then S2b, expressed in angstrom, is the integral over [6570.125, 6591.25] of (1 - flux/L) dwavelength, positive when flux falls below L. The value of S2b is 2.6 angstrom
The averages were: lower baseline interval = 30.3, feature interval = 25.3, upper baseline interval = 27.7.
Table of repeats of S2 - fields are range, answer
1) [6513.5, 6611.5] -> 28.4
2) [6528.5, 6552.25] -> 30.4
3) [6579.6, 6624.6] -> 27.2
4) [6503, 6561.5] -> 30.1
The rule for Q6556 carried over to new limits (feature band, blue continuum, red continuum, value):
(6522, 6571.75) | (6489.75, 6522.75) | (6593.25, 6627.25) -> 0.7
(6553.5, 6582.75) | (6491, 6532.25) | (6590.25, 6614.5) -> 2.3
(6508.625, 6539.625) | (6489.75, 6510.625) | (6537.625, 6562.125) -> -1.3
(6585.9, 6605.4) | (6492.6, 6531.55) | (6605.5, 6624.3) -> 0.6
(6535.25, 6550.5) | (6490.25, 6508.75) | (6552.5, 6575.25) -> -0.8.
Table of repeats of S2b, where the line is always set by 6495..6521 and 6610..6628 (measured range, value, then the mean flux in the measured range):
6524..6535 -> -0.1 angstrom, 31.1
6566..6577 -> 0.8 angstrom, 27.4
